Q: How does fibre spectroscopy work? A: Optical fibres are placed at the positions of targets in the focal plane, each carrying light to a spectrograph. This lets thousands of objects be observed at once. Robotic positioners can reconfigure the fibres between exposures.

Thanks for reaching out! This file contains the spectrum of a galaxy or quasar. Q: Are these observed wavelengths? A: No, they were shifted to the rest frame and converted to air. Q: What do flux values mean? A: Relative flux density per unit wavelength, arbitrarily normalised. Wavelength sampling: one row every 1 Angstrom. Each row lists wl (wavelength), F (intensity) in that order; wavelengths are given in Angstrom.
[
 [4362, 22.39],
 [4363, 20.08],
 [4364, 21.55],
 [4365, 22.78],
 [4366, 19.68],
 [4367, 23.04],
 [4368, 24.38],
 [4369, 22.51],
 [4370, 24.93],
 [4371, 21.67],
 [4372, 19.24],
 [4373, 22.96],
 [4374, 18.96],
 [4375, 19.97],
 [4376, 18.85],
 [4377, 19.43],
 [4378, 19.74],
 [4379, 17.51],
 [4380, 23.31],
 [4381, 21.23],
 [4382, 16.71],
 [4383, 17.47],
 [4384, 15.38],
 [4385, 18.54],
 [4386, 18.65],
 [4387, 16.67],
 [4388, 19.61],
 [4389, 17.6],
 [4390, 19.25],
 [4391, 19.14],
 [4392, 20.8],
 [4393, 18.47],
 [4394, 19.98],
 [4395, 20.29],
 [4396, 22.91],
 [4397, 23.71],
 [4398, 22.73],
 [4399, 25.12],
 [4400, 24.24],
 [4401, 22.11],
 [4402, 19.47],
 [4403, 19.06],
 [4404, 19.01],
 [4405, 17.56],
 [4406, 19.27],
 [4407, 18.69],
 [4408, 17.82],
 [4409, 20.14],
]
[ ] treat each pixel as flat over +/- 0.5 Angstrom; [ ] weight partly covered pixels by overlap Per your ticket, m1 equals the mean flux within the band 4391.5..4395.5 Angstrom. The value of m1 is 19.9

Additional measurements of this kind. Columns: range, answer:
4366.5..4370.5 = 23.7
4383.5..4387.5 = 17.3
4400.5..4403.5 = 20.2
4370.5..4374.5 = 20.7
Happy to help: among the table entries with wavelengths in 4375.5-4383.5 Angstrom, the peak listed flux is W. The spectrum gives 23.31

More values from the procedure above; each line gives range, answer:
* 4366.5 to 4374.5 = 24.93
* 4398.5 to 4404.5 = 25.12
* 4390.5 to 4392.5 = 20.8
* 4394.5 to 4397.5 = 23.71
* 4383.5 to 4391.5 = 19.61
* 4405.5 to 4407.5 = 19.27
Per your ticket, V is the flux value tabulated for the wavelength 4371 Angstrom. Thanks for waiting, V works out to 21.67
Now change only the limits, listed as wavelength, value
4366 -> 19.68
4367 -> 23.04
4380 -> 23.31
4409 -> 20.14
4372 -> 19.24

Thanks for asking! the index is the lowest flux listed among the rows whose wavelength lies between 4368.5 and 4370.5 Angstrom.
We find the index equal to 22.51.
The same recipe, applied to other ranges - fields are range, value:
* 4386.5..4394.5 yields 16.67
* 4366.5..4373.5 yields 19.24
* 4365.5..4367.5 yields 19.68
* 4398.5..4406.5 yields 17.56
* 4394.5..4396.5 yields 20.29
